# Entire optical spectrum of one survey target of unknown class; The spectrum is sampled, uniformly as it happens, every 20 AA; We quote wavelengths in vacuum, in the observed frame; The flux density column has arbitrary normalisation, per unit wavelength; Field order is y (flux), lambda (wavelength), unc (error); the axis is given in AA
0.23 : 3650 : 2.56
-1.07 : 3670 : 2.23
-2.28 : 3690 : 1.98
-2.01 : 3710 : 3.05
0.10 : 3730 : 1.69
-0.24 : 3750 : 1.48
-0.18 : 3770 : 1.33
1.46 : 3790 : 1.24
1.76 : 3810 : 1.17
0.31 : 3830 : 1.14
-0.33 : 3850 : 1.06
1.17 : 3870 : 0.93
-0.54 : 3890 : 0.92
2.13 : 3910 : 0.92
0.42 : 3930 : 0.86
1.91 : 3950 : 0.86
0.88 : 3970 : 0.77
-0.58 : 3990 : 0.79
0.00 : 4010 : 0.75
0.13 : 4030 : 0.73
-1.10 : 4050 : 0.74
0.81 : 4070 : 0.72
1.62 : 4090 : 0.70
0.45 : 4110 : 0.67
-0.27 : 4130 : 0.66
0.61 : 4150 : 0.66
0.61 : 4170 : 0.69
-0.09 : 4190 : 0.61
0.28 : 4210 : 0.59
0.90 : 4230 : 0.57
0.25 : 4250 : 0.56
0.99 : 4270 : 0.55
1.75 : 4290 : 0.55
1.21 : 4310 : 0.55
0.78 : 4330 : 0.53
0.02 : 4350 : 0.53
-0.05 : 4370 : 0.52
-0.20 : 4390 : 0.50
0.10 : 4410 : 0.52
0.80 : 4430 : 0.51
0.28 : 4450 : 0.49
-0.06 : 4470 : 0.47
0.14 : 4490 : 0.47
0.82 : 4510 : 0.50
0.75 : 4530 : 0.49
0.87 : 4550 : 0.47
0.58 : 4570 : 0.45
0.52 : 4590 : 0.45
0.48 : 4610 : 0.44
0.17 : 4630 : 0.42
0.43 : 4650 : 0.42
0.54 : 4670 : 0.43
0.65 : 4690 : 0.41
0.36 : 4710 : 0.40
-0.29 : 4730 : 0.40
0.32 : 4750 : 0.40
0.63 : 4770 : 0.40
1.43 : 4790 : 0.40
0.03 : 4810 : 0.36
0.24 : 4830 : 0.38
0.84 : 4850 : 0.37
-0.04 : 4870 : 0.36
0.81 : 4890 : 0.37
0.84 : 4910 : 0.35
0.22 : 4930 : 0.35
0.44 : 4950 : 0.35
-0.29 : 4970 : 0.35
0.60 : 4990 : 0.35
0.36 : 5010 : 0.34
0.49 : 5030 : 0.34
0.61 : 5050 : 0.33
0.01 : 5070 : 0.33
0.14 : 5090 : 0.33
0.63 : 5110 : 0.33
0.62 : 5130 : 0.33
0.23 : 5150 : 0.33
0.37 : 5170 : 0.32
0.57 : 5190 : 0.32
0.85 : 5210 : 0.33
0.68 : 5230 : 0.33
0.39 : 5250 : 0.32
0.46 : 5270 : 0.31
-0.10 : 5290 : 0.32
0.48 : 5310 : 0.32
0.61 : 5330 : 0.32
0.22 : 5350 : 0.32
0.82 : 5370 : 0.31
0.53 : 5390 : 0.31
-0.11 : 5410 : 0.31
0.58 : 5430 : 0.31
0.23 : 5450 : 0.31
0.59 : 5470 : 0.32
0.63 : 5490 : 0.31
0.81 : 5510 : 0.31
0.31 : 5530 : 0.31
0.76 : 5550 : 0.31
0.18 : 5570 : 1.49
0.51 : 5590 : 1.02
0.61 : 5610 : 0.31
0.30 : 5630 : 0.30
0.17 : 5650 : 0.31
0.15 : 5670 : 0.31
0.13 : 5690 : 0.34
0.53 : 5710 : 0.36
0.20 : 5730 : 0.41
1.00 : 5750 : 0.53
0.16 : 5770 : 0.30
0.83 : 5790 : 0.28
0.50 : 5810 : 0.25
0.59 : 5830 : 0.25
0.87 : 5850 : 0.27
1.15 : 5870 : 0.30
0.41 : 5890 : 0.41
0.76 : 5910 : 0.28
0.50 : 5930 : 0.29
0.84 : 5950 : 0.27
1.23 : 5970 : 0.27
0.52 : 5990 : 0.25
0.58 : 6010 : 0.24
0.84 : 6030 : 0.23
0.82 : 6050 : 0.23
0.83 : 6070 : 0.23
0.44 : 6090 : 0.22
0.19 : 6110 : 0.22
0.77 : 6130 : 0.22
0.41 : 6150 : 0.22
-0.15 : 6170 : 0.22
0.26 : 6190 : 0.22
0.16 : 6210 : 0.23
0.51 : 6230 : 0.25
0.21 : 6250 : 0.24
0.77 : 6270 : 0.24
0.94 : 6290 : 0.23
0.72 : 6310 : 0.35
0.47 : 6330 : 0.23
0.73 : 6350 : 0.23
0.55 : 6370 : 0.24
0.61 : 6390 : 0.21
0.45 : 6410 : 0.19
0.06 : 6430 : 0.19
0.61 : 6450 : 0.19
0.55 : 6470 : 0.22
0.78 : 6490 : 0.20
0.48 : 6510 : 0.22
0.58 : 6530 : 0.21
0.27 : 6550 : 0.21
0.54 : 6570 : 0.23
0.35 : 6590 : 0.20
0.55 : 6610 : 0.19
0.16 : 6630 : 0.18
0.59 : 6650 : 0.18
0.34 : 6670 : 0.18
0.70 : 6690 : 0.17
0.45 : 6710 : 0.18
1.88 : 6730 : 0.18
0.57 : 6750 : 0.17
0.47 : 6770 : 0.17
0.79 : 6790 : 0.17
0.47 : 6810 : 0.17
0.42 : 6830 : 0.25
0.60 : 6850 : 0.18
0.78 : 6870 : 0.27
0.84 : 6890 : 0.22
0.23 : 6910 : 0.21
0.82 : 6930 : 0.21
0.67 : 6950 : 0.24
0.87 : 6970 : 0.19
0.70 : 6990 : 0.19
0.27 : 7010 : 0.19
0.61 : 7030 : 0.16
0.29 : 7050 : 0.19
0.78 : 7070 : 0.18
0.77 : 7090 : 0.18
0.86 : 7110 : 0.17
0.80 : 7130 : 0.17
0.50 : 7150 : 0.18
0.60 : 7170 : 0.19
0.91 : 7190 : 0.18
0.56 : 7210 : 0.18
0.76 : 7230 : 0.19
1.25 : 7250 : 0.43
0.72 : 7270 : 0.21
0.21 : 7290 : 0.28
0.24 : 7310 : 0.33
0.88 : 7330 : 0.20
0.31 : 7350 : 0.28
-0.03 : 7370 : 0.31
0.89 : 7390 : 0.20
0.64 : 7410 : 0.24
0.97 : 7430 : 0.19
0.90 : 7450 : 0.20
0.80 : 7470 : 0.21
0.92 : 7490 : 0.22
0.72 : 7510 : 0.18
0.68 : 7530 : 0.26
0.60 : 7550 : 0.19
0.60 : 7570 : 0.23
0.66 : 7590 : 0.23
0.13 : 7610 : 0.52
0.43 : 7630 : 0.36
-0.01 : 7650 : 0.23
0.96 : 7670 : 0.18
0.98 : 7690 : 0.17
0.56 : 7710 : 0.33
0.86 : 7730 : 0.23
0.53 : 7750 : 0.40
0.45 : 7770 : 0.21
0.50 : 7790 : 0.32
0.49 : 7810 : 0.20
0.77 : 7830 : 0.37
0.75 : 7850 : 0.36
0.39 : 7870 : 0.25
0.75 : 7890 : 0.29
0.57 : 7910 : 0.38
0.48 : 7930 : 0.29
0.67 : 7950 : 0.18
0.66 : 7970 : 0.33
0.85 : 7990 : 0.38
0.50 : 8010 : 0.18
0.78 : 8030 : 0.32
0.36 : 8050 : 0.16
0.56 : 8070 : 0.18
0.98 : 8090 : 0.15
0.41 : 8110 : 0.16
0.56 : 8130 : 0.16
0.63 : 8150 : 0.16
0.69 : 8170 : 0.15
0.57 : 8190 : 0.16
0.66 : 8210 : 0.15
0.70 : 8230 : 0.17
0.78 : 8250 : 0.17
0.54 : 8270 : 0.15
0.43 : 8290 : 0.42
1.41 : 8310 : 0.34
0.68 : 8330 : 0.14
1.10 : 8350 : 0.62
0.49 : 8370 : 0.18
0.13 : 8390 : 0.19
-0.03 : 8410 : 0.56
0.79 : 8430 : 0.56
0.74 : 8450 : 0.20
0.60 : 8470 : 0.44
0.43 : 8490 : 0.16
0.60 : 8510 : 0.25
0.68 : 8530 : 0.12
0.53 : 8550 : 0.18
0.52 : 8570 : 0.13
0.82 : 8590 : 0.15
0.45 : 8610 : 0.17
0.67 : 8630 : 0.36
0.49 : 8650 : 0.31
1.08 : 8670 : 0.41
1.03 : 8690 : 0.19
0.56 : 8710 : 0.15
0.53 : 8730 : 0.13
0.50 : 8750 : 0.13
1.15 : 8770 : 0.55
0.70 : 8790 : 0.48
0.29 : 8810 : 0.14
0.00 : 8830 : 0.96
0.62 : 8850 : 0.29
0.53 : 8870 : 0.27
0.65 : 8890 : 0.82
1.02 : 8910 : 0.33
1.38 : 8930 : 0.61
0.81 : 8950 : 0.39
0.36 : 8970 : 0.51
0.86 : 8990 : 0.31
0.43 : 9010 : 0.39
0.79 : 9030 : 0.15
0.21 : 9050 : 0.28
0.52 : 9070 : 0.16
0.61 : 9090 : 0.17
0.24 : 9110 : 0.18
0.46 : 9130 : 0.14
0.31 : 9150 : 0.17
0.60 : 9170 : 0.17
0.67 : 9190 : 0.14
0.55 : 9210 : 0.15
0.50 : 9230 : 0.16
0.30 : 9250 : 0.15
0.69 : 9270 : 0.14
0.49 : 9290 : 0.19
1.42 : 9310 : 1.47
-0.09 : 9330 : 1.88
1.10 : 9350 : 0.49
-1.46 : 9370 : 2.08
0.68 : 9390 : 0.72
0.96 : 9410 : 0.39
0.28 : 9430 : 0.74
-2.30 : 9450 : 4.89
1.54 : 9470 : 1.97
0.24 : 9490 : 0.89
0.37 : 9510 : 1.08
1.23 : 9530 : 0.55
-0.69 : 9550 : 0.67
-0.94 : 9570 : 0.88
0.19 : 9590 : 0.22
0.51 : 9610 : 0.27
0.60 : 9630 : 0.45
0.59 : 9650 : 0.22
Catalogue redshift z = 0.80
